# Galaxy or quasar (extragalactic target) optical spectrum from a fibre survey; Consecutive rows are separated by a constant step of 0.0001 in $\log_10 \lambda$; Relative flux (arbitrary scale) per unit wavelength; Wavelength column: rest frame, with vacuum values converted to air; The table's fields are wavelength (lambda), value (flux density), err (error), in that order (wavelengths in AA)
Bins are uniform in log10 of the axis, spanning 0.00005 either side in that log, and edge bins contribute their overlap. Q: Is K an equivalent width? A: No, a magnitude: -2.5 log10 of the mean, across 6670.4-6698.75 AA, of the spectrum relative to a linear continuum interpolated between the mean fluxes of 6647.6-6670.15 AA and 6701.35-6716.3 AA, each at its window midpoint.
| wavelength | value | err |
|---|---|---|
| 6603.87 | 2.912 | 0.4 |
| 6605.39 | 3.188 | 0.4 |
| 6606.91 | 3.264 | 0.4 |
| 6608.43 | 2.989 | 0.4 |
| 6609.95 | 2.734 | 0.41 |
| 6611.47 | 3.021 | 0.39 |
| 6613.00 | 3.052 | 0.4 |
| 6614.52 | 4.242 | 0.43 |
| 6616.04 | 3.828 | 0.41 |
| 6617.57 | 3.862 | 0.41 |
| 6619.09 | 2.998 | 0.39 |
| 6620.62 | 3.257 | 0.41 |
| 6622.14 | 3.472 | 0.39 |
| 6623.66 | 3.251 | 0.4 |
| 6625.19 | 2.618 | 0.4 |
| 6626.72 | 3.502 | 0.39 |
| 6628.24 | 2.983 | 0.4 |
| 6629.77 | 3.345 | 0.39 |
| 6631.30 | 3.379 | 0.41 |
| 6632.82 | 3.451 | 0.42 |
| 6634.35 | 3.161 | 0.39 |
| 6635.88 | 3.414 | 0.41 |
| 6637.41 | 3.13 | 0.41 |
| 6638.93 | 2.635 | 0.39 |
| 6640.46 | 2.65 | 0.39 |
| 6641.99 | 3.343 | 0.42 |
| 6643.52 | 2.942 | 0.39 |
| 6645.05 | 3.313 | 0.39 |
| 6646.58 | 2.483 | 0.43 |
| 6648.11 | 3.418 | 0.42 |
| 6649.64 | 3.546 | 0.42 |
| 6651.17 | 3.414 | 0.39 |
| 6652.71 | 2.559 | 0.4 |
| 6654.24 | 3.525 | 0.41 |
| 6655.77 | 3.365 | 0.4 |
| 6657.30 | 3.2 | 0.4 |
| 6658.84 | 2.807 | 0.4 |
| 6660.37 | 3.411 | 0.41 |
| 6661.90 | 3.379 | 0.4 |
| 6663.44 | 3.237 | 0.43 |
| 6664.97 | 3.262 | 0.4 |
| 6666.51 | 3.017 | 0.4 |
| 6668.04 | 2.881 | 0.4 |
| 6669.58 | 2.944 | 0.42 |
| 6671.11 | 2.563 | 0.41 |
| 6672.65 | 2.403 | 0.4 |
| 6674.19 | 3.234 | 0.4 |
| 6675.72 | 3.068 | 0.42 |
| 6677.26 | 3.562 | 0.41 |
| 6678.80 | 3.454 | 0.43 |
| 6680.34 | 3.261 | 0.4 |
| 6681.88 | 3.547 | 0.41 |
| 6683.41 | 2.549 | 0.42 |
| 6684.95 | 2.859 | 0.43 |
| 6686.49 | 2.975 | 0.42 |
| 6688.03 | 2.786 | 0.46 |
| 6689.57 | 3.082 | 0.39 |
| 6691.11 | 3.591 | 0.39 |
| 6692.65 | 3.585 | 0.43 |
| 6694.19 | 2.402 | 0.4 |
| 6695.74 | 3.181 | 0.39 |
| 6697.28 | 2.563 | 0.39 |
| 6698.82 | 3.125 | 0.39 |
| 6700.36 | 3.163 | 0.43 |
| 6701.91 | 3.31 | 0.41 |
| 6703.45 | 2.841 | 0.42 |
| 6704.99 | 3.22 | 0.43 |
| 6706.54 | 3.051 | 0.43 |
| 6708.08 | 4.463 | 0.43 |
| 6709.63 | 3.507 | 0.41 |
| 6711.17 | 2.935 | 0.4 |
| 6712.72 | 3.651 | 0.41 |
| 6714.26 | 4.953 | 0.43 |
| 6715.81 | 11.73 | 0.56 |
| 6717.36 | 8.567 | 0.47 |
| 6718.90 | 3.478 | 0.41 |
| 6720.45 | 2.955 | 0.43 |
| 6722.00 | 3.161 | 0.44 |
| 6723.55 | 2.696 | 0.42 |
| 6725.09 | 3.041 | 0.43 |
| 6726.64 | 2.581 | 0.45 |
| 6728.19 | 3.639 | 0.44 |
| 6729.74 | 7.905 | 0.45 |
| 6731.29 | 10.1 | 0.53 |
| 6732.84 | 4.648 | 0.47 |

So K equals 0.22 mag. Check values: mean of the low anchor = 3.2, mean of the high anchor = 4.24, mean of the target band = 3.04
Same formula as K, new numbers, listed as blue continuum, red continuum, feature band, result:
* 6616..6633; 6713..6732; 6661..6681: 0.35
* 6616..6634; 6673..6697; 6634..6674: 0.05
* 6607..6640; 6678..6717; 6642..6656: 0.07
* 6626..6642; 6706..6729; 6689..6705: 0.29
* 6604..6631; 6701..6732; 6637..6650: 0.19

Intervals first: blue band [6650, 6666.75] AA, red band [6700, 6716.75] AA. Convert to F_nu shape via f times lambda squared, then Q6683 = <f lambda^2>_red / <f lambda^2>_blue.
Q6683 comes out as 1.4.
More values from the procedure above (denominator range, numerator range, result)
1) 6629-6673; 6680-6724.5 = 1.21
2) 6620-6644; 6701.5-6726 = 1.37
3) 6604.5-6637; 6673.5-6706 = 0.97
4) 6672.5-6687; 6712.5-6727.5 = 1.53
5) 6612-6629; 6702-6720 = 1.43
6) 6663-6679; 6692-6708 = 1.03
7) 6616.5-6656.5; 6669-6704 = 0.97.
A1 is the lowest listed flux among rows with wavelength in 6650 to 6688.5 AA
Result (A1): 2.403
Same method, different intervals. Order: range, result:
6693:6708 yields 2.402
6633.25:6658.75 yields 2.483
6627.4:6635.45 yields 2.983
